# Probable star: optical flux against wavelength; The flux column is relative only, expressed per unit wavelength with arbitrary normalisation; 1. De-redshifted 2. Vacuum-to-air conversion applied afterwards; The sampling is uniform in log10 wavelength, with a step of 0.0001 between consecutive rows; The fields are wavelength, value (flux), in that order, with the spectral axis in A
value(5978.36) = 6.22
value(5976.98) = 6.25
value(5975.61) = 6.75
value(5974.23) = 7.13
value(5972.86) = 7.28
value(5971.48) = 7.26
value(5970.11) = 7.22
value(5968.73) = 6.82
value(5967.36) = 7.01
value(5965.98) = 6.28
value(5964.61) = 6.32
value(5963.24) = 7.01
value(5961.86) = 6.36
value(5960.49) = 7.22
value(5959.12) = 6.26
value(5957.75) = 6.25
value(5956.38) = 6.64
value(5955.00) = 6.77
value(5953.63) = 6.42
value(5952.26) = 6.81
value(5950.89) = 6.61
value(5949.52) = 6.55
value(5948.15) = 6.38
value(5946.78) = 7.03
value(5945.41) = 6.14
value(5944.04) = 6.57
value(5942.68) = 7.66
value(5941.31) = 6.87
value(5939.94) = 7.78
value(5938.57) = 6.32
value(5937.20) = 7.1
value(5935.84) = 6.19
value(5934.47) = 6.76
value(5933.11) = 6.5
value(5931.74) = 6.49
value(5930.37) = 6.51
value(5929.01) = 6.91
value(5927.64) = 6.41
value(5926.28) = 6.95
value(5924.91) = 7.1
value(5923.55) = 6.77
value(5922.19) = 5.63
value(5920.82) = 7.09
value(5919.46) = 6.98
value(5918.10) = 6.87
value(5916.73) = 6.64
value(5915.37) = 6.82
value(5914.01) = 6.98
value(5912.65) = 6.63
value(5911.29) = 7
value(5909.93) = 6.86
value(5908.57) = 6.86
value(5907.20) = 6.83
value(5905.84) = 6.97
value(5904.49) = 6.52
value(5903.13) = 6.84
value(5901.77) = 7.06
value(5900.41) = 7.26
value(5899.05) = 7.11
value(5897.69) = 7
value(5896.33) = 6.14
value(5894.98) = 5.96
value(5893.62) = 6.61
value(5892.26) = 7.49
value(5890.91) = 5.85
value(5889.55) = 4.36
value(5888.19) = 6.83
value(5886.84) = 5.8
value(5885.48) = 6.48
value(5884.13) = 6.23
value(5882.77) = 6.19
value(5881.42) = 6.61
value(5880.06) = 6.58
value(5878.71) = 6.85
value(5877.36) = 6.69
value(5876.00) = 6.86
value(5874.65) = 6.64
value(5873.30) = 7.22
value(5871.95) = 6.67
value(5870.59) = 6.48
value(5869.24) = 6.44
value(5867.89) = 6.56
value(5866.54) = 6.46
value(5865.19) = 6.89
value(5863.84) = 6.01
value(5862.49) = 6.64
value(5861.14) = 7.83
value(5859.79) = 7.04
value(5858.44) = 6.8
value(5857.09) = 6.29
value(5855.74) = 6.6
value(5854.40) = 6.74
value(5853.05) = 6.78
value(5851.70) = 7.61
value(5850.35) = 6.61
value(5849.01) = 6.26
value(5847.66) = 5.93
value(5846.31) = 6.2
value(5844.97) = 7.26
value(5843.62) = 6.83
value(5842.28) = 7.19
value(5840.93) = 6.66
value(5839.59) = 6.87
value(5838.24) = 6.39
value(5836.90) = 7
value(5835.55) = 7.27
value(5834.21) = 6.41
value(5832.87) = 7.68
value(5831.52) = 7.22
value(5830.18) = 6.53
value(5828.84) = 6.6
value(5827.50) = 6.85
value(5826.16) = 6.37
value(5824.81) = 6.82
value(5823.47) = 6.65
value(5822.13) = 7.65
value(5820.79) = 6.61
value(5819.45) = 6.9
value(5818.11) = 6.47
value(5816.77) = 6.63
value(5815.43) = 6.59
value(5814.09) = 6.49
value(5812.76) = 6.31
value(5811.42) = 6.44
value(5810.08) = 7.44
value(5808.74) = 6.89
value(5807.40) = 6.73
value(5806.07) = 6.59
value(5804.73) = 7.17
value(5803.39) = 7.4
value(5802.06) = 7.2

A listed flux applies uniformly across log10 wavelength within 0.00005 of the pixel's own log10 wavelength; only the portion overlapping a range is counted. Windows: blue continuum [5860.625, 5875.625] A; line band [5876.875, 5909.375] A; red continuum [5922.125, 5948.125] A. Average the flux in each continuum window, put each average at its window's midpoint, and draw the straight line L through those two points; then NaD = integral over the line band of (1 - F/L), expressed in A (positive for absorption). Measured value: 0.8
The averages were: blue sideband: 6.71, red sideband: 6.74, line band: 6.55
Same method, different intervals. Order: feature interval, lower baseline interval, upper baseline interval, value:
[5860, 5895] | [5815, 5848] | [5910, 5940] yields 1.2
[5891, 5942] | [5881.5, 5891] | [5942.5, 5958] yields -3.8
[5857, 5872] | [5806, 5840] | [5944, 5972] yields 0.1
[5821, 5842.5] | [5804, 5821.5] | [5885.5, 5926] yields -0.5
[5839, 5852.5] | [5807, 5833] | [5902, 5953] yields 0.1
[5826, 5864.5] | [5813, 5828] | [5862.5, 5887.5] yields -0.8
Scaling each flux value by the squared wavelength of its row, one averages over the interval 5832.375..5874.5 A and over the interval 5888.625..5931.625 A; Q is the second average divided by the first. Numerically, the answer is 1.01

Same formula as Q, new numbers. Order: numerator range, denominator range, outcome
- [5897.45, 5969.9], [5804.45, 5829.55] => 1.04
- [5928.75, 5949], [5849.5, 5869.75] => 1.03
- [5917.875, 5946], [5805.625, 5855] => 1.03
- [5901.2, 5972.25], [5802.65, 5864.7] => 1.03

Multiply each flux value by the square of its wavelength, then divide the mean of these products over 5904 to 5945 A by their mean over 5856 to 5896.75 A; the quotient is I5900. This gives 1.1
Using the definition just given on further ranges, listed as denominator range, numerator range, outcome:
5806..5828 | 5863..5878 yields 1.00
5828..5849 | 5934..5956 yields 1.03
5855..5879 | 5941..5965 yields 1.02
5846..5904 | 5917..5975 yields 1.05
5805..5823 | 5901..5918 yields 1.05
